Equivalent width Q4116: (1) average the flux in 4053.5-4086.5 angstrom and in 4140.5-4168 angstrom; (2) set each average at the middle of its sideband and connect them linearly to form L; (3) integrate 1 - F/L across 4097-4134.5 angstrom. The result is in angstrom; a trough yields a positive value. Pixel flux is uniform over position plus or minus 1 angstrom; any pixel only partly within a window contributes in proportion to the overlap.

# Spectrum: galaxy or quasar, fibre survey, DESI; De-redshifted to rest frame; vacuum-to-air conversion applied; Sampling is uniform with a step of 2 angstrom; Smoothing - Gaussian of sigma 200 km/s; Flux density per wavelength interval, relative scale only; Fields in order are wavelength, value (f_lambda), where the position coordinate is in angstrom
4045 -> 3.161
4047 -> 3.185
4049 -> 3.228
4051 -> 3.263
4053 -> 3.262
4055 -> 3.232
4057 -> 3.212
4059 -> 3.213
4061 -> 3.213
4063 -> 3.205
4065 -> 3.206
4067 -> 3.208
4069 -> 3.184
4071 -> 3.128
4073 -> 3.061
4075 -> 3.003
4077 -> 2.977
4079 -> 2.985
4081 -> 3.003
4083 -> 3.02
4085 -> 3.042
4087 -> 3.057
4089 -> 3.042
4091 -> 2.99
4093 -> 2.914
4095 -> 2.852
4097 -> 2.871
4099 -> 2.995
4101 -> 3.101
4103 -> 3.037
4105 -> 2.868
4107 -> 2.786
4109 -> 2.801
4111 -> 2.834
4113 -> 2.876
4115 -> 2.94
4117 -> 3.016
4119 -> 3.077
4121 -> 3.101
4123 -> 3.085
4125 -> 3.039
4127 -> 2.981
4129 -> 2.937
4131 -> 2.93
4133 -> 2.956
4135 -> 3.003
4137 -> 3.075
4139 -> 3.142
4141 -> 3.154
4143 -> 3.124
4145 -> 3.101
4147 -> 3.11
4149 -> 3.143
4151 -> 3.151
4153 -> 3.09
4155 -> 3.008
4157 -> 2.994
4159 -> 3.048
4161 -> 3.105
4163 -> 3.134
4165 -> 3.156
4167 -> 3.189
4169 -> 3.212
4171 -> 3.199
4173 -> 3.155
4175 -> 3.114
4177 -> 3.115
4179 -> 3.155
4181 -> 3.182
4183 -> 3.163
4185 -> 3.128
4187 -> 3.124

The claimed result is 1.8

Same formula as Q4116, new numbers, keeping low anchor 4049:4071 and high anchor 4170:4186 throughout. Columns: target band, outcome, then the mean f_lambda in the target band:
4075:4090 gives 0.9 angstrom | 3.02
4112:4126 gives 0.7 angstrom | 3.02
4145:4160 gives 0.4 angstrom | 3.08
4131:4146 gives 0.5 angstrom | 3.07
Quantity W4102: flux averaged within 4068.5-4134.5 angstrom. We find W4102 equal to 2.98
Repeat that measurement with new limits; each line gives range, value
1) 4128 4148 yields 3.05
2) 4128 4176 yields 3.09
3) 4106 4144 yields 2.99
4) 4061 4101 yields 3.05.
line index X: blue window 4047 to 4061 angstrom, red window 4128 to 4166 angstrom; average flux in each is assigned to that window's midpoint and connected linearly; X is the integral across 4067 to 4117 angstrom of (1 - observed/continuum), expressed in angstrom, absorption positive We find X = 2.9 angstrom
